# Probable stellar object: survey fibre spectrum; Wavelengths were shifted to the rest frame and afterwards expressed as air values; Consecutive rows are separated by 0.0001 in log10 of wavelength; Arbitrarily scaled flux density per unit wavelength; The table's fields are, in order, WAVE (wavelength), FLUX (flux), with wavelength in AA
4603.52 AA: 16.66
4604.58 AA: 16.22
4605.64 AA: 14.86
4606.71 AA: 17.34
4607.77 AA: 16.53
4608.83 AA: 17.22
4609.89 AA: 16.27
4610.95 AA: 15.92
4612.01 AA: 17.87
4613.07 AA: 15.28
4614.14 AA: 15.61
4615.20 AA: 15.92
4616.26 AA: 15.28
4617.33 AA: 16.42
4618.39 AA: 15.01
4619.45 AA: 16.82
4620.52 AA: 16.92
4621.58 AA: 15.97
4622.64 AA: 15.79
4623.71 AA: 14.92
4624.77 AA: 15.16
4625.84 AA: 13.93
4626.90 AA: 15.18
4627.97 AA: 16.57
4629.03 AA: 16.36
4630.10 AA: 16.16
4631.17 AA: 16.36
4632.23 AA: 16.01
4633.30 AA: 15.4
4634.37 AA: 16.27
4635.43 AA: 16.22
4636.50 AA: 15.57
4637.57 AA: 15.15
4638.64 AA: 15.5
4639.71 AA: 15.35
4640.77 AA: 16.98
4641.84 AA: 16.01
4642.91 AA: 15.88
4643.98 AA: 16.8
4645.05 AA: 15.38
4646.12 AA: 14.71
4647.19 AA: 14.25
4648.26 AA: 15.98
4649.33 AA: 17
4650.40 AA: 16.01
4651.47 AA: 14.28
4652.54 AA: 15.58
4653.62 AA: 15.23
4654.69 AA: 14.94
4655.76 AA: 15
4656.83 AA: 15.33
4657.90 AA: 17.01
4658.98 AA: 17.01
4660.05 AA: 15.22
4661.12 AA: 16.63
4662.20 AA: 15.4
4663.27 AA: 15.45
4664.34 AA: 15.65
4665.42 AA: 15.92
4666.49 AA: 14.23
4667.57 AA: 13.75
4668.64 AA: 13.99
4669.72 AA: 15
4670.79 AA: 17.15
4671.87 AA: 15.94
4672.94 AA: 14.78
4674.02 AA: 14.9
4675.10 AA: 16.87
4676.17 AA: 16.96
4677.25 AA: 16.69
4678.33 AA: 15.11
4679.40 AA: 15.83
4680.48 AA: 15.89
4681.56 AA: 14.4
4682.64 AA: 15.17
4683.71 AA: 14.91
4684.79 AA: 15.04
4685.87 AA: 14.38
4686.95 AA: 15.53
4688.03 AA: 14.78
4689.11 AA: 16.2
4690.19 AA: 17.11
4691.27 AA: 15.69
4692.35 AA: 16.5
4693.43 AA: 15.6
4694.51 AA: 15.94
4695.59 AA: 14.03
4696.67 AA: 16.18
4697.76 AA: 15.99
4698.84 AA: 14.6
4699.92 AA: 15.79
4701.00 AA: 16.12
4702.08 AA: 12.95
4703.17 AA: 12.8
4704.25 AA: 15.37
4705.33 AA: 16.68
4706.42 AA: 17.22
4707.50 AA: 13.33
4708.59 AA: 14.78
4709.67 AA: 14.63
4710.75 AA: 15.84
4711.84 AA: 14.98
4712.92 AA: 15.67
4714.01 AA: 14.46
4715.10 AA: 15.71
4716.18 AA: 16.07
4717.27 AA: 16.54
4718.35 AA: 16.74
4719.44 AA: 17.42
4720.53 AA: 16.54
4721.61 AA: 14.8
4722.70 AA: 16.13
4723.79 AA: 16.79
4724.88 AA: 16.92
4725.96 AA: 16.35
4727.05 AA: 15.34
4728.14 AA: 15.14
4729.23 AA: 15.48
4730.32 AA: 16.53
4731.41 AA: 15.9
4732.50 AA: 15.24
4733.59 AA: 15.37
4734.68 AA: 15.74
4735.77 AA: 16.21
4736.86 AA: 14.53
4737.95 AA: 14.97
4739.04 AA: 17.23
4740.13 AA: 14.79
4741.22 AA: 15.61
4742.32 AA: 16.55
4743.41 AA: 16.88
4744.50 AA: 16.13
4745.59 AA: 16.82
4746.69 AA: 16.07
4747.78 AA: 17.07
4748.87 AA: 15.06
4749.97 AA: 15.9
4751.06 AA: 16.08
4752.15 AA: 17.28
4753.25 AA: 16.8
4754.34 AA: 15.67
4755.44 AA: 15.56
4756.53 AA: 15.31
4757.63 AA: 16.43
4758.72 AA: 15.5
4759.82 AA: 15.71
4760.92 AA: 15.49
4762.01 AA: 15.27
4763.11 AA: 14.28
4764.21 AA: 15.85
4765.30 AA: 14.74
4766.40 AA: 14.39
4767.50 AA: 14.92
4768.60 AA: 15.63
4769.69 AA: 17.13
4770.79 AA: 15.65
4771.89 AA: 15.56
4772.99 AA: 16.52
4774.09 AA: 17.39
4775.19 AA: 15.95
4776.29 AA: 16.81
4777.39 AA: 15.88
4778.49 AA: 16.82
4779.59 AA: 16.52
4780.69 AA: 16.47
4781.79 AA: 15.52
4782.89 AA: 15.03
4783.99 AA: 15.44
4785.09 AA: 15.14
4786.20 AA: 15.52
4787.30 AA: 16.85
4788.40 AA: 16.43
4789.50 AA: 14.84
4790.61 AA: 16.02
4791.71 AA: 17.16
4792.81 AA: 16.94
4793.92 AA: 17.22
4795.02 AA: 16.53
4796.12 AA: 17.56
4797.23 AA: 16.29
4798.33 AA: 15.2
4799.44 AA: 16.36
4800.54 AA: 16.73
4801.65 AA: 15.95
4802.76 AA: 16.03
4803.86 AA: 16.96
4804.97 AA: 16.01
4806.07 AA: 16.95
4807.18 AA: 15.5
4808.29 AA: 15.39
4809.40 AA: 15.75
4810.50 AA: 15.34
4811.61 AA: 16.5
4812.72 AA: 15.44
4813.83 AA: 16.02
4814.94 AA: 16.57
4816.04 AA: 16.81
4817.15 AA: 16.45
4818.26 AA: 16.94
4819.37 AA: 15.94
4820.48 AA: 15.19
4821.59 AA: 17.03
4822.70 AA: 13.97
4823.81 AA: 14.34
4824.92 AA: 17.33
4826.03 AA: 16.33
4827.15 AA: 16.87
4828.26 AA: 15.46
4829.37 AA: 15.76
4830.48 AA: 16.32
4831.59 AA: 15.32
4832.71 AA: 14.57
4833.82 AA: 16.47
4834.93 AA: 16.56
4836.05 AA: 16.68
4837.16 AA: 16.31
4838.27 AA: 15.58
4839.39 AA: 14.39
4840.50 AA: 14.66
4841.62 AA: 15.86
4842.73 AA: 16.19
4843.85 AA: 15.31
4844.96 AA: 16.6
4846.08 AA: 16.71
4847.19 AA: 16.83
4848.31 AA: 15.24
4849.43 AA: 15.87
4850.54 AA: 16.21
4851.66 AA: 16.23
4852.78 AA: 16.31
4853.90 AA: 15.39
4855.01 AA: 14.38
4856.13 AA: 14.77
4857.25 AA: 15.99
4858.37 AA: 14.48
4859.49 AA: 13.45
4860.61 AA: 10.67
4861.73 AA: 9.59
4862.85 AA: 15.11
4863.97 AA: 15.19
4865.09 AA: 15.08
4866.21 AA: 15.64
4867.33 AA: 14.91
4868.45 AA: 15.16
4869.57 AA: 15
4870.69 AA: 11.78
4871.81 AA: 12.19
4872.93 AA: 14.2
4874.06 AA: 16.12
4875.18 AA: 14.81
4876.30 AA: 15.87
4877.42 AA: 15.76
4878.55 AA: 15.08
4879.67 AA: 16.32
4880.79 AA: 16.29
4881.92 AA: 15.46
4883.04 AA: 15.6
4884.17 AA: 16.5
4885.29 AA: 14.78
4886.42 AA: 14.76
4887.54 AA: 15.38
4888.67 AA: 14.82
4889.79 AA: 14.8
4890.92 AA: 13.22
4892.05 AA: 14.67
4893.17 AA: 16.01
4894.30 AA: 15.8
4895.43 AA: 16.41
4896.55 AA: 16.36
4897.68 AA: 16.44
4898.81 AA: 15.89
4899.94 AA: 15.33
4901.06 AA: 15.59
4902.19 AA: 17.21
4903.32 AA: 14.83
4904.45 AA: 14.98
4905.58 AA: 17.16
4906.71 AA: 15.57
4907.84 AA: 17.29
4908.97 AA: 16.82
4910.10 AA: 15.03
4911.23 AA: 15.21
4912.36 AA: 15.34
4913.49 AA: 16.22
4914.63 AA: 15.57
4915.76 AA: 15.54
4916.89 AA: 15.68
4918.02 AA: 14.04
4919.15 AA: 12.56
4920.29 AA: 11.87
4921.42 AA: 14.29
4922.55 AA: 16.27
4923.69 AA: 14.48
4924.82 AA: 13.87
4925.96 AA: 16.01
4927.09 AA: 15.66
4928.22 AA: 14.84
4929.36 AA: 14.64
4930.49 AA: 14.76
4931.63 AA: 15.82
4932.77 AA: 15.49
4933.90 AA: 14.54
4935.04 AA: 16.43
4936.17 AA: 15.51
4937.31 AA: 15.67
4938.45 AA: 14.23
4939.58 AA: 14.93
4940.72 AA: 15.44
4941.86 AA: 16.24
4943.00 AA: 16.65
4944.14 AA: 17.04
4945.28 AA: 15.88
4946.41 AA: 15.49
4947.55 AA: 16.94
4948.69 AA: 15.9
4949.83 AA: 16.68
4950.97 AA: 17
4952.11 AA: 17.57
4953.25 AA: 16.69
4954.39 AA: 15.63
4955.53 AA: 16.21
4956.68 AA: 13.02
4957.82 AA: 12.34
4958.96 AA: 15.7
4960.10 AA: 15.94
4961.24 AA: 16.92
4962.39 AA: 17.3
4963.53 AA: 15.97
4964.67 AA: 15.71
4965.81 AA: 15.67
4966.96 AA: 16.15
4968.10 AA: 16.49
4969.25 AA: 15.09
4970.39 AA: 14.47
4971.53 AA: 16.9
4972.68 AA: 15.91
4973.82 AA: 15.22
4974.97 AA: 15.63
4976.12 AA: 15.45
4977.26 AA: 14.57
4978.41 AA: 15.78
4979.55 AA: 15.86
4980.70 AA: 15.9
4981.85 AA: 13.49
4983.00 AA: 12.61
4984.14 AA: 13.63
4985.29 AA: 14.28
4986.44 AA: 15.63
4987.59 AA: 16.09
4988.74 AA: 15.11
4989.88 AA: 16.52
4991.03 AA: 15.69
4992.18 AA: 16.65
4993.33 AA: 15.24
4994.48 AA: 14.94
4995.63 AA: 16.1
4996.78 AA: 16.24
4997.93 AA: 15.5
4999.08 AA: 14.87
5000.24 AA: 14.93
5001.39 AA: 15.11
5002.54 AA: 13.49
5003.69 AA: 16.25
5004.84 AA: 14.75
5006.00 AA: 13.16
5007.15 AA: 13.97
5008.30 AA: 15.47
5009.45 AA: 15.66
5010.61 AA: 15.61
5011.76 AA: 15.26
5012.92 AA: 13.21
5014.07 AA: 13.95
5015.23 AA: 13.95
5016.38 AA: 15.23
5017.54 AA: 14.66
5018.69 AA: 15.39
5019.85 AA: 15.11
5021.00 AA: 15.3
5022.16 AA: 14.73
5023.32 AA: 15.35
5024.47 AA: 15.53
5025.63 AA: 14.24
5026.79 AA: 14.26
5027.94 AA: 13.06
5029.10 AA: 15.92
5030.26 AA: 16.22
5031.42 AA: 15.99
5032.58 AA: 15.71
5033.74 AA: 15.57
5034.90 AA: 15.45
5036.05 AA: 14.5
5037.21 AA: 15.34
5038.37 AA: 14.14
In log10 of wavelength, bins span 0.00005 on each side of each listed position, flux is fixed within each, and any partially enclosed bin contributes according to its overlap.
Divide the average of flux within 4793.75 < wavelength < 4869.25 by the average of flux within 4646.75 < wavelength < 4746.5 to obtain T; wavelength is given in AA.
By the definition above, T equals 1.0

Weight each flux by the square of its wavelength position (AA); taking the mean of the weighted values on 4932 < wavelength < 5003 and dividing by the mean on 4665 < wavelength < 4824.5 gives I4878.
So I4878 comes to 1.08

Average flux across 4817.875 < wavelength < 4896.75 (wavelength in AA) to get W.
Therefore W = 15.3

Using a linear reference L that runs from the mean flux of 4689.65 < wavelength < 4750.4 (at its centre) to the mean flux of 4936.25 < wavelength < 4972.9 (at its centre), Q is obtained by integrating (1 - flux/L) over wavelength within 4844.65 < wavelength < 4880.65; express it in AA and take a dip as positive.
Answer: 2.1 AA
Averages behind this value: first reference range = 15.7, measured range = 14.9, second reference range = 15.9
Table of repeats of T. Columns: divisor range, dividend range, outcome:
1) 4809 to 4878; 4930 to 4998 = 1.01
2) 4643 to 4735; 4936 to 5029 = 0.98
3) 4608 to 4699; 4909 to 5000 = 0.98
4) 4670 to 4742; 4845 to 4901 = 0.97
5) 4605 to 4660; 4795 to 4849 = 1.01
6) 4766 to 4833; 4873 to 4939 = 0.96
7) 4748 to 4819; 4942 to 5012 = 0.97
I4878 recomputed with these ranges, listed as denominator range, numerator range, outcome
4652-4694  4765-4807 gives 1.09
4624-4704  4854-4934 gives 1.07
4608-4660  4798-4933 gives 1.07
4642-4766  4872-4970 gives 1.09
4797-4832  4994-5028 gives 1.00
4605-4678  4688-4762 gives 1.04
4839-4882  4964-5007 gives 1.07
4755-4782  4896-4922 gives 1.03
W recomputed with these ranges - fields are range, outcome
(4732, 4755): 16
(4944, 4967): 16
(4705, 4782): 15.9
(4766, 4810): 16.1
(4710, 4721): 16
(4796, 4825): 16.1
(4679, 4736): 15.6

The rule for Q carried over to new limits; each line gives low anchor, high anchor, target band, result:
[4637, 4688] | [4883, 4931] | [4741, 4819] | -3.3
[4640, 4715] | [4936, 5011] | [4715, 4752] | -1.3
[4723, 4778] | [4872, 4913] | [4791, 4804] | -0.6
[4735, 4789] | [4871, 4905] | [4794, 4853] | -1.5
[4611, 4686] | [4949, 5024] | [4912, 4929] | 0.6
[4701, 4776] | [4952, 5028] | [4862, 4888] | 0.7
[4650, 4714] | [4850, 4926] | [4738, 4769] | -1.0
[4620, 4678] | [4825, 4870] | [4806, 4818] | -0.5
